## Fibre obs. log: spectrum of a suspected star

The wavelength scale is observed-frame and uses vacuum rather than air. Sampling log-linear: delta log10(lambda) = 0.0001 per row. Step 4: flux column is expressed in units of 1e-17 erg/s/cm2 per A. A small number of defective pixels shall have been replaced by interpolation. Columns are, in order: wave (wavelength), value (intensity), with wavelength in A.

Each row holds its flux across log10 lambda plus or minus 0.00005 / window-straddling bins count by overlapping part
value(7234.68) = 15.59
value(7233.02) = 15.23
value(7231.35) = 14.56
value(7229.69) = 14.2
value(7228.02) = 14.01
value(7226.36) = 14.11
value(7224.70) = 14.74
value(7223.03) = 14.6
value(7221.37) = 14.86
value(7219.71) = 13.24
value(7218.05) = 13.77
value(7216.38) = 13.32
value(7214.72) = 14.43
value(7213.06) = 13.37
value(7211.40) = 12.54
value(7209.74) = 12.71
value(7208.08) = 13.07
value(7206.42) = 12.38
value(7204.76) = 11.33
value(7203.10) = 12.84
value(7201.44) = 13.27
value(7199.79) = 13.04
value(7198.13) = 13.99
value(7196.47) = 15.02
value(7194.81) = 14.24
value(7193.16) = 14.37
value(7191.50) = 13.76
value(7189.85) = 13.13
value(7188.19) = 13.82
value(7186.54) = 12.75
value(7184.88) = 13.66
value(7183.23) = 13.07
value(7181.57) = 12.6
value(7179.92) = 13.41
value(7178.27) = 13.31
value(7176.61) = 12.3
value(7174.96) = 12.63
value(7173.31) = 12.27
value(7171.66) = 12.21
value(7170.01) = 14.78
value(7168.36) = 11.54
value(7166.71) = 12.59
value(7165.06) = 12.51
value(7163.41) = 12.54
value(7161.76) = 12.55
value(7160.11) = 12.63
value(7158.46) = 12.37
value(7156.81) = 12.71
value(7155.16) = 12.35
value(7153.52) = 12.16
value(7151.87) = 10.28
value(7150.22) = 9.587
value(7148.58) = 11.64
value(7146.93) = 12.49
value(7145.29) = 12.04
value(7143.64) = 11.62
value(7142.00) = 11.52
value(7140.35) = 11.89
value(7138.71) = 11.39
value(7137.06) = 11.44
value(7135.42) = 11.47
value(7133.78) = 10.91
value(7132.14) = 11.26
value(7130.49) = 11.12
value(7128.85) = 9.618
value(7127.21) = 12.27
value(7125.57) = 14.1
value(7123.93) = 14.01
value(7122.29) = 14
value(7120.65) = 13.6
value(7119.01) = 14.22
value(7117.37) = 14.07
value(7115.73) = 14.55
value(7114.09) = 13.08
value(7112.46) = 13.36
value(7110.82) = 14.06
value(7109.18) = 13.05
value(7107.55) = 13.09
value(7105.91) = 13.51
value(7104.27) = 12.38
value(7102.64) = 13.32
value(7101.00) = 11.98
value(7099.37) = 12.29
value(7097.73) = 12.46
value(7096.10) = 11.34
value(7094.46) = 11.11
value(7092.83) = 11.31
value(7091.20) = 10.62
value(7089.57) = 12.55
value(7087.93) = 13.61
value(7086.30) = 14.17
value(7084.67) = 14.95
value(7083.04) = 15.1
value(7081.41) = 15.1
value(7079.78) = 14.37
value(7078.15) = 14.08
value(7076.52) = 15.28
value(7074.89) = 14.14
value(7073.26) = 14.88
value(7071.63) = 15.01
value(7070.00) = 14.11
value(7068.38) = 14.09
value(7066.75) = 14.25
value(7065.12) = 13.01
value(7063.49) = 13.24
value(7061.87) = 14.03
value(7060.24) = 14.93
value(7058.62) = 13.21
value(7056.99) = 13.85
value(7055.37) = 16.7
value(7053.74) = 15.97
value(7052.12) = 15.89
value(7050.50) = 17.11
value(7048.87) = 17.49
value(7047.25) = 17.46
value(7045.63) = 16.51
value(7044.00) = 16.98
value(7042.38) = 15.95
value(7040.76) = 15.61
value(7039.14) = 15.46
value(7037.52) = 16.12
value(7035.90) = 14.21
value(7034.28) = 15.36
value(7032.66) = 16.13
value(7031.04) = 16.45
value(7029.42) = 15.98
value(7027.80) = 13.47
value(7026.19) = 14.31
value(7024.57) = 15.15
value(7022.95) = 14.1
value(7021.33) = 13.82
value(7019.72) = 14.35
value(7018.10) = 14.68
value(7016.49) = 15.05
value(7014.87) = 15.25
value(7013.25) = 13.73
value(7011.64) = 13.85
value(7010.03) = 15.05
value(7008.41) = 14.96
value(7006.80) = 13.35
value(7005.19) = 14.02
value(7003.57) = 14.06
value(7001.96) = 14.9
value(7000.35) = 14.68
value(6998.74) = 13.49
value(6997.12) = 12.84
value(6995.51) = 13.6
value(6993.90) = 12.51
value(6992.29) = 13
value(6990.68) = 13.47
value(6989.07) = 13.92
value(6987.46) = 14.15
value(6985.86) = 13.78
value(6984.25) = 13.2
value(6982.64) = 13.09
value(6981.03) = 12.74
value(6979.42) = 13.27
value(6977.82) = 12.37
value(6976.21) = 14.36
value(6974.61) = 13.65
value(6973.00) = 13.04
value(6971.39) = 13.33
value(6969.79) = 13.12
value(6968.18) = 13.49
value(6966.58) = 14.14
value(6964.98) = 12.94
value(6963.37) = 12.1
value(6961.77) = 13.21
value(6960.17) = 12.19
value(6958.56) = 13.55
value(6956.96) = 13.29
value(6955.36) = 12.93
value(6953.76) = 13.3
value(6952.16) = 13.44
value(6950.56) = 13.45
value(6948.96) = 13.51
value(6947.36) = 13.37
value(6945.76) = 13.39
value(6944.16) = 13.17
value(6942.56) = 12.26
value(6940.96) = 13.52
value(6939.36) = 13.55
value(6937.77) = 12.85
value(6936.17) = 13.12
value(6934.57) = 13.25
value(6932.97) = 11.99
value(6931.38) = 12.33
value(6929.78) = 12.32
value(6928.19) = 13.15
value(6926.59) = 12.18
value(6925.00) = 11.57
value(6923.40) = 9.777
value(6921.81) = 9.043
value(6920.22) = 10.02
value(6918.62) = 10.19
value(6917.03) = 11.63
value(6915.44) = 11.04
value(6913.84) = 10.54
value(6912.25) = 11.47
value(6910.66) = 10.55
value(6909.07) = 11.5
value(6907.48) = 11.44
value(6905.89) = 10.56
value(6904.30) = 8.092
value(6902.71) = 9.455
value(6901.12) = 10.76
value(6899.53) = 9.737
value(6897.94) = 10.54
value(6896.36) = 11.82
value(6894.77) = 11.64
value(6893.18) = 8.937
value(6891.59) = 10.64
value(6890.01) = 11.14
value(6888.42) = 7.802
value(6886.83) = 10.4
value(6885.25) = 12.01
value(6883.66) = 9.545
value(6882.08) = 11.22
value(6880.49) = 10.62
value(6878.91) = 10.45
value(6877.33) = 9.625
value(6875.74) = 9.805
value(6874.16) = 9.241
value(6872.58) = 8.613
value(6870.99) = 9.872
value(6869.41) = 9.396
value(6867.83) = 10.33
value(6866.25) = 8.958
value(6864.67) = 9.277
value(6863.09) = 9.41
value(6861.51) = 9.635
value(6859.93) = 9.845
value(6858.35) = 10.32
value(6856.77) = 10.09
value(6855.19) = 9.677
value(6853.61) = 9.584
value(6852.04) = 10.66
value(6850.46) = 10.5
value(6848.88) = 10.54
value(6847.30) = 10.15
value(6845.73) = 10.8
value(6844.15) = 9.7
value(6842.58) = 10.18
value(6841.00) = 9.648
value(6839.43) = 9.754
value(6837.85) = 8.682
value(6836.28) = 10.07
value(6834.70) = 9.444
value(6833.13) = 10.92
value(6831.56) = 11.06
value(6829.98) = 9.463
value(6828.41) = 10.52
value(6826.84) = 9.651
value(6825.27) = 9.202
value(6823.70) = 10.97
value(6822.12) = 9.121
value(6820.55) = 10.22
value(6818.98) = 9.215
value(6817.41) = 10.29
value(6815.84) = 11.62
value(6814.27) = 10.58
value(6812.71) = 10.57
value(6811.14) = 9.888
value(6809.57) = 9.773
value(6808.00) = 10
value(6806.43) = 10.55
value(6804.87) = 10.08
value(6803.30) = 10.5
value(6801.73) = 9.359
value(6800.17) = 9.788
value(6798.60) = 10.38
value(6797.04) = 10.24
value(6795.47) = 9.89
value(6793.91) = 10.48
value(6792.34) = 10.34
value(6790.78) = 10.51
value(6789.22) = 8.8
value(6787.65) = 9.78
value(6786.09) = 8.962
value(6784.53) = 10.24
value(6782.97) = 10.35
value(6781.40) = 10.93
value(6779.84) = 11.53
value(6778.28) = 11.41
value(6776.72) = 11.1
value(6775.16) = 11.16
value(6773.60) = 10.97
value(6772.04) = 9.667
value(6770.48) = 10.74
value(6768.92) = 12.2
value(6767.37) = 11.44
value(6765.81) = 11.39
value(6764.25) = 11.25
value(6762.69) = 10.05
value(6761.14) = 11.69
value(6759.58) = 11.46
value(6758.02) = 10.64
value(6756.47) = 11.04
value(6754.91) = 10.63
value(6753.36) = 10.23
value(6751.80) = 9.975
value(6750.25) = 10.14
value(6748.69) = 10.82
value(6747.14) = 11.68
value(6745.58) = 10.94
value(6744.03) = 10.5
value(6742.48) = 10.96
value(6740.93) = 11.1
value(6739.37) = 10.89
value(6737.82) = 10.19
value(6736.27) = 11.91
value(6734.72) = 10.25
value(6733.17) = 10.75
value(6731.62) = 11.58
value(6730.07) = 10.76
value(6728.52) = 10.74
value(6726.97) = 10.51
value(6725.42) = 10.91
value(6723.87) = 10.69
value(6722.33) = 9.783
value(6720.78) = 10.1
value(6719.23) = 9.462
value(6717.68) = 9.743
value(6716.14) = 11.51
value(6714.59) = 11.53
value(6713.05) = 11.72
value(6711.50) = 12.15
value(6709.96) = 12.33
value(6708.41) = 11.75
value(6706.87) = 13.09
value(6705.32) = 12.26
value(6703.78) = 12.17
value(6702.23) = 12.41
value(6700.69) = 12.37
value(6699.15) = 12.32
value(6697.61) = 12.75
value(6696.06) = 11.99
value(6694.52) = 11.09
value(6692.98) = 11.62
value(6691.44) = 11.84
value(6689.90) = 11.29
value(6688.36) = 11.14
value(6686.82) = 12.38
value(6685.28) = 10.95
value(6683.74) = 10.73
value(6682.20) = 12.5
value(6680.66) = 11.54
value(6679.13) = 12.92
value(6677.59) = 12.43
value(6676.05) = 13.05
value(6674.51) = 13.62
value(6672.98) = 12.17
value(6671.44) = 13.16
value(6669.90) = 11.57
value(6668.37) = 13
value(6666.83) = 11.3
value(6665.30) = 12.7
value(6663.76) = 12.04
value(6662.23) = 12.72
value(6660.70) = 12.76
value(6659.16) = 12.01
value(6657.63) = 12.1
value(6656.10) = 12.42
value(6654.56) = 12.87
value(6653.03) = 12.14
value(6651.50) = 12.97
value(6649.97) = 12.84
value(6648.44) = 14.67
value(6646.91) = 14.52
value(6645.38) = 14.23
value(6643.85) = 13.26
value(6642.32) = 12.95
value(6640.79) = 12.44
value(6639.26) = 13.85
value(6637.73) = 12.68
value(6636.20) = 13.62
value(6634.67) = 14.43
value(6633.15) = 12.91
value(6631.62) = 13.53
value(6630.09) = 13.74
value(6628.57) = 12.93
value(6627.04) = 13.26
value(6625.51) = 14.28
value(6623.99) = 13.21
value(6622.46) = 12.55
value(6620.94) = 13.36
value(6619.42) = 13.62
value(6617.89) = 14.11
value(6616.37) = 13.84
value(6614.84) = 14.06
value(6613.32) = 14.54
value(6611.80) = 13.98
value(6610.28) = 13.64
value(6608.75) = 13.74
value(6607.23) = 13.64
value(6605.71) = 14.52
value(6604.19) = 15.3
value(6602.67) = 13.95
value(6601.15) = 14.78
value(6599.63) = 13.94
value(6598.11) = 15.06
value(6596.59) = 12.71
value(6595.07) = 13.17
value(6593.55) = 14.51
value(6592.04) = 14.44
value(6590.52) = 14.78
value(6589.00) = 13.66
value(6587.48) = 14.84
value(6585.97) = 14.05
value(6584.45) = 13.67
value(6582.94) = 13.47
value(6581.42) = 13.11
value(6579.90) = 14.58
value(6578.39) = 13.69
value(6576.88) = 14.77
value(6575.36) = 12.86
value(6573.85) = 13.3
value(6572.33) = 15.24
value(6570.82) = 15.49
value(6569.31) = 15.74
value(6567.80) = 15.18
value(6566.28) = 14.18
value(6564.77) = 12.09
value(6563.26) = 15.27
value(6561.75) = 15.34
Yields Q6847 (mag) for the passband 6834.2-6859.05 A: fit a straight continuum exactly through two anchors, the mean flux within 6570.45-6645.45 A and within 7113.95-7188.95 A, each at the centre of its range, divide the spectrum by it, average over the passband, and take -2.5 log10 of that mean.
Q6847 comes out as 0.30 mag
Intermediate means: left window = 13.8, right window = 12.4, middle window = 9.99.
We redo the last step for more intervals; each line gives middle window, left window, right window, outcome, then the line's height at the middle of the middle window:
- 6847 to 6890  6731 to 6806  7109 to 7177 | 0.12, 11.1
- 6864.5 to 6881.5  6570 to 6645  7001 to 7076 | 0.44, 14.5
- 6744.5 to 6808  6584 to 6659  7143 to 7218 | 0.26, 13.4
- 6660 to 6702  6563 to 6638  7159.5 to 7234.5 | 0.14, 13.9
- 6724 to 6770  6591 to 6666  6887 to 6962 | 0.17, 12.8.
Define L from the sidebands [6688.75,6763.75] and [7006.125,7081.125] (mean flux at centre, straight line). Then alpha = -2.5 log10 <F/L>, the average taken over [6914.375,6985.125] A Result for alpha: 0.10 mag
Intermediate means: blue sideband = 11.2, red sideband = 15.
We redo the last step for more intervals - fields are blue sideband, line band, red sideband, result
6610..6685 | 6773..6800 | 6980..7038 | 0.283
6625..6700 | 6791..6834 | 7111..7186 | 0.231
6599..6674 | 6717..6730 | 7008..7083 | 0.311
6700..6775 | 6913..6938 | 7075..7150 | 0.036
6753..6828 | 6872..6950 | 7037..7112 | 0.086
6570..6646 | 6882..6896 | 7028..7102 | 0.346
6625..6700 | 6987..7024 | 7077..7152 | -0.114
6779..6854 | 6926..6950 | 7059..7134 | -0.128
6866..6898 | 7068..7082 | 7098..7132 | -0.163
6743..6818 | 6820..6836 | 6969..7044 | 0.130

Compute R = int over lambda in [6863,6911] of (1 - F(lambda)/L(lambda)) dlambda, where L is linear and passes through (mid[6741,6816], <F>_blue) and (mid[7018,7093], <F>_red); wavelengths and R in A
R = 8.3 A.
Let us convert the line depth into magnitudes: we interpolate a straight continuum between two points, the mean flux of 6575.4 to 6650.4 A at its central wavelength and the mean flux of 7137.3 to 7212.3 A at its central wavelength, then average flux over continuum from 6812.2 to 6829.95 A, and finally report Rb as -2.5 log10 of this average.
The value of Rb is 0.30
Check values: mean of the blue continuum 13.8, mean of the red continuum 12.6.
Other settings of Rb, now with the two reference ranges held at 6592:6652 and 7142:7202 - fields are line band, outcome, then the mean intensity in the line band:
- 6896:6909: 0.27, 10.3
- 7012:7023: -0.11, 14.4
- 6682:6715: 0.14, 11.9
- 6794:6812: 0.31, 10.1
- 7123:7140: 0.09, 11.8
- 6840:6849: 0.30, 10.1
